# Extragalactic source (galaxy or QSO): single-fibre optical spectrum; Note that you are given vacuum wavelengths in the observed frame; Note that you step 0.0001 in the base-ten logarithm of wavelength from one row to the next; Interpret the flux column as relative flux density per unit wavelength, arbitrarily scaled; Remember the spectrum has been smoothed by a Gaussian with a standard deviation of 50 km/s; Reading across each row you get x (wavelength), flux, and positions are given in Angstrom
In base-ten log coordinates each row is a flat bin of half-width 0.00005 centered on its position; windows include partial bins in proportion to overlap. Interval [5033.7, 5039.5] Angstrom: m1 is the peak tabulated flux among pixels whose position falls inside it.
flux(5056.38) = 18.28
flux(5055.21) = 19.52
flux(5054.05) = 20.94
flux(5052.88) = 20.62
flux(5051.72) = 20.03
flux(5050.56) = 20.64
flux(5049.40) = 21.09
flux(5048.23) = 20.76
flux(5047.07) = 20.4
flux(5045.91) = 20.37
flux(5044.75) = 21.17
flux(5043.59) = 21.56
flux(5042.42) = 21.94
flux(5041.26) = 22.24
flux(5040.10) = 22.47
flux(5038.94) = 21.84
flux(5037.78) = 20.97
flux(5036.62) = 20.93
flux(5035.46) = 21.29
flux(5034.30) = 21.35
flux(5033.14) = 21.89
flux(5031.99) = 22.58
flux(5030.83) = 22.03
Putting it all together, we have 21.84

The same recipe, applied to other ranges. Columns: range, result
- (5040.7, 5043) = 22.24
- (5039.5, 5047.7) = 22.47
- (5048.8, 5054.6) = 21.09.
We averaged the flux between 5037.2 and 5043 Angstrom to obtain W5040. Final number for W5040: 21.9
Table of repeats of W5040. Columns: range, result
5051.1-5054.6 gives 20.5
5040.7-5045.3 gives 21.7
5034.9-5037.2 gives 21.1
